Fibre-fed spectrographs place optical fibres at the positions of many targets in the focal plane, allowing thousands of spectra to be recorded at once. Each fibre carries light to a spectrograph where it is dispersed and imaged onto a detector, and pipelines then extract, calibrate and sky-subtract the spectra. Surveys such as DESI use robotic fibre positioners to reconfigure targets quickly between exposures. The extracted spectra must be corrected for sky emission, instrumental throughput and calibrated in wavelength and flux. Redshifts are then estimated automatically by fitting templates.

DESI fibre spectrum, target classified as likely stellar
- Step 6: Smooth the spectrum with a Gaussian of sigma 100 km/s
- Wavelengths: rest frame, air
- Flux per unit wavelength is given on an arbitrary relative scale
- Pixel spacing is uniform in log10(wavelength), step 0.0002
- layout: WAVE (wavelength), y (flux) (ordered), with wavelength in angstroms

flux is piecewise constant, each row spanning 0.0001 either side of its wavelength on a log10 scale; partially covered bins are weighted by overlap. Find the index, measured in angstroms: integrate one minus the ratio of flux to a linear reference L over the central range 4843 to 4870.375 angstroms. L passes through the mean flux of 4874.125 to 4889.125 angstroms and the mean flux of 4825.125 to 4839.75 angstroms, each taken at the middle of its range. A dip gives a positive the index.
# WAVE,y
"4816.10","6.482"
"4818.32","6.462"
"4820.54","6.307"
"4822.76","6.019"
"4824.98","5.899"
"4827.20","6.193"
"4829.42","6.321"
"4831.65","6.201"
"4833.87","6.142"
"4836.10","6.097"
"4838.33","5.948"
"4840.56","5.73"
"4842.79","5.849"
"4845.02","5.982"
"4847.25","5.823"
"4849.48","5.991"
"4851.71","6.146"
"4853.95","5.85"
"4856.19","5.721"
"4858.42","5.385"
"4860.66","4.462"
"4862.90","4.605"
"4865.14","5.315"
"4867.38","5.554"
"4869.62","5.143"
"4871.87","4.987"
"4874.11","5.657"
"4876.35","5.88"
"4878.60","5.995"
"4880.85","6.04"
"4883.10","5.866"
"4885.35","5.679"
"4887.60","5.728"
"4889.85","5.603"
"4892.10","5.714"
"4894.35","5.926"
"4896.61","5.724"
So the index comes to 2.17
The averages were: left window 6.12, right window 5.84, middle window 5.52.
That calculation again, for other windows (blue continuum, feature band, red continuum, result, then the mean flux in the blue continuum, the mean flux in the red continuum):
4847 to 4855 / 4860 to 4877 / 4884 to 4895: 1.9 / 5.97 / 5.73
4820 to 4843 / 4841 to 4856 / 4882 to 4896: 0.1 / 6.07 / 5.75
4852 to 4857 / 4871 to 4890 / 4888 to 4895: 0.1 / 5.84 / 5.74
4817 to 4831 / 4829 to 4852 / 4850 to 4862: -0.6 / 6.2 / 5.52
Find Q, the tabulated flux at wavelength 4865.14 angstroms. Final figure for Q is 5.315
